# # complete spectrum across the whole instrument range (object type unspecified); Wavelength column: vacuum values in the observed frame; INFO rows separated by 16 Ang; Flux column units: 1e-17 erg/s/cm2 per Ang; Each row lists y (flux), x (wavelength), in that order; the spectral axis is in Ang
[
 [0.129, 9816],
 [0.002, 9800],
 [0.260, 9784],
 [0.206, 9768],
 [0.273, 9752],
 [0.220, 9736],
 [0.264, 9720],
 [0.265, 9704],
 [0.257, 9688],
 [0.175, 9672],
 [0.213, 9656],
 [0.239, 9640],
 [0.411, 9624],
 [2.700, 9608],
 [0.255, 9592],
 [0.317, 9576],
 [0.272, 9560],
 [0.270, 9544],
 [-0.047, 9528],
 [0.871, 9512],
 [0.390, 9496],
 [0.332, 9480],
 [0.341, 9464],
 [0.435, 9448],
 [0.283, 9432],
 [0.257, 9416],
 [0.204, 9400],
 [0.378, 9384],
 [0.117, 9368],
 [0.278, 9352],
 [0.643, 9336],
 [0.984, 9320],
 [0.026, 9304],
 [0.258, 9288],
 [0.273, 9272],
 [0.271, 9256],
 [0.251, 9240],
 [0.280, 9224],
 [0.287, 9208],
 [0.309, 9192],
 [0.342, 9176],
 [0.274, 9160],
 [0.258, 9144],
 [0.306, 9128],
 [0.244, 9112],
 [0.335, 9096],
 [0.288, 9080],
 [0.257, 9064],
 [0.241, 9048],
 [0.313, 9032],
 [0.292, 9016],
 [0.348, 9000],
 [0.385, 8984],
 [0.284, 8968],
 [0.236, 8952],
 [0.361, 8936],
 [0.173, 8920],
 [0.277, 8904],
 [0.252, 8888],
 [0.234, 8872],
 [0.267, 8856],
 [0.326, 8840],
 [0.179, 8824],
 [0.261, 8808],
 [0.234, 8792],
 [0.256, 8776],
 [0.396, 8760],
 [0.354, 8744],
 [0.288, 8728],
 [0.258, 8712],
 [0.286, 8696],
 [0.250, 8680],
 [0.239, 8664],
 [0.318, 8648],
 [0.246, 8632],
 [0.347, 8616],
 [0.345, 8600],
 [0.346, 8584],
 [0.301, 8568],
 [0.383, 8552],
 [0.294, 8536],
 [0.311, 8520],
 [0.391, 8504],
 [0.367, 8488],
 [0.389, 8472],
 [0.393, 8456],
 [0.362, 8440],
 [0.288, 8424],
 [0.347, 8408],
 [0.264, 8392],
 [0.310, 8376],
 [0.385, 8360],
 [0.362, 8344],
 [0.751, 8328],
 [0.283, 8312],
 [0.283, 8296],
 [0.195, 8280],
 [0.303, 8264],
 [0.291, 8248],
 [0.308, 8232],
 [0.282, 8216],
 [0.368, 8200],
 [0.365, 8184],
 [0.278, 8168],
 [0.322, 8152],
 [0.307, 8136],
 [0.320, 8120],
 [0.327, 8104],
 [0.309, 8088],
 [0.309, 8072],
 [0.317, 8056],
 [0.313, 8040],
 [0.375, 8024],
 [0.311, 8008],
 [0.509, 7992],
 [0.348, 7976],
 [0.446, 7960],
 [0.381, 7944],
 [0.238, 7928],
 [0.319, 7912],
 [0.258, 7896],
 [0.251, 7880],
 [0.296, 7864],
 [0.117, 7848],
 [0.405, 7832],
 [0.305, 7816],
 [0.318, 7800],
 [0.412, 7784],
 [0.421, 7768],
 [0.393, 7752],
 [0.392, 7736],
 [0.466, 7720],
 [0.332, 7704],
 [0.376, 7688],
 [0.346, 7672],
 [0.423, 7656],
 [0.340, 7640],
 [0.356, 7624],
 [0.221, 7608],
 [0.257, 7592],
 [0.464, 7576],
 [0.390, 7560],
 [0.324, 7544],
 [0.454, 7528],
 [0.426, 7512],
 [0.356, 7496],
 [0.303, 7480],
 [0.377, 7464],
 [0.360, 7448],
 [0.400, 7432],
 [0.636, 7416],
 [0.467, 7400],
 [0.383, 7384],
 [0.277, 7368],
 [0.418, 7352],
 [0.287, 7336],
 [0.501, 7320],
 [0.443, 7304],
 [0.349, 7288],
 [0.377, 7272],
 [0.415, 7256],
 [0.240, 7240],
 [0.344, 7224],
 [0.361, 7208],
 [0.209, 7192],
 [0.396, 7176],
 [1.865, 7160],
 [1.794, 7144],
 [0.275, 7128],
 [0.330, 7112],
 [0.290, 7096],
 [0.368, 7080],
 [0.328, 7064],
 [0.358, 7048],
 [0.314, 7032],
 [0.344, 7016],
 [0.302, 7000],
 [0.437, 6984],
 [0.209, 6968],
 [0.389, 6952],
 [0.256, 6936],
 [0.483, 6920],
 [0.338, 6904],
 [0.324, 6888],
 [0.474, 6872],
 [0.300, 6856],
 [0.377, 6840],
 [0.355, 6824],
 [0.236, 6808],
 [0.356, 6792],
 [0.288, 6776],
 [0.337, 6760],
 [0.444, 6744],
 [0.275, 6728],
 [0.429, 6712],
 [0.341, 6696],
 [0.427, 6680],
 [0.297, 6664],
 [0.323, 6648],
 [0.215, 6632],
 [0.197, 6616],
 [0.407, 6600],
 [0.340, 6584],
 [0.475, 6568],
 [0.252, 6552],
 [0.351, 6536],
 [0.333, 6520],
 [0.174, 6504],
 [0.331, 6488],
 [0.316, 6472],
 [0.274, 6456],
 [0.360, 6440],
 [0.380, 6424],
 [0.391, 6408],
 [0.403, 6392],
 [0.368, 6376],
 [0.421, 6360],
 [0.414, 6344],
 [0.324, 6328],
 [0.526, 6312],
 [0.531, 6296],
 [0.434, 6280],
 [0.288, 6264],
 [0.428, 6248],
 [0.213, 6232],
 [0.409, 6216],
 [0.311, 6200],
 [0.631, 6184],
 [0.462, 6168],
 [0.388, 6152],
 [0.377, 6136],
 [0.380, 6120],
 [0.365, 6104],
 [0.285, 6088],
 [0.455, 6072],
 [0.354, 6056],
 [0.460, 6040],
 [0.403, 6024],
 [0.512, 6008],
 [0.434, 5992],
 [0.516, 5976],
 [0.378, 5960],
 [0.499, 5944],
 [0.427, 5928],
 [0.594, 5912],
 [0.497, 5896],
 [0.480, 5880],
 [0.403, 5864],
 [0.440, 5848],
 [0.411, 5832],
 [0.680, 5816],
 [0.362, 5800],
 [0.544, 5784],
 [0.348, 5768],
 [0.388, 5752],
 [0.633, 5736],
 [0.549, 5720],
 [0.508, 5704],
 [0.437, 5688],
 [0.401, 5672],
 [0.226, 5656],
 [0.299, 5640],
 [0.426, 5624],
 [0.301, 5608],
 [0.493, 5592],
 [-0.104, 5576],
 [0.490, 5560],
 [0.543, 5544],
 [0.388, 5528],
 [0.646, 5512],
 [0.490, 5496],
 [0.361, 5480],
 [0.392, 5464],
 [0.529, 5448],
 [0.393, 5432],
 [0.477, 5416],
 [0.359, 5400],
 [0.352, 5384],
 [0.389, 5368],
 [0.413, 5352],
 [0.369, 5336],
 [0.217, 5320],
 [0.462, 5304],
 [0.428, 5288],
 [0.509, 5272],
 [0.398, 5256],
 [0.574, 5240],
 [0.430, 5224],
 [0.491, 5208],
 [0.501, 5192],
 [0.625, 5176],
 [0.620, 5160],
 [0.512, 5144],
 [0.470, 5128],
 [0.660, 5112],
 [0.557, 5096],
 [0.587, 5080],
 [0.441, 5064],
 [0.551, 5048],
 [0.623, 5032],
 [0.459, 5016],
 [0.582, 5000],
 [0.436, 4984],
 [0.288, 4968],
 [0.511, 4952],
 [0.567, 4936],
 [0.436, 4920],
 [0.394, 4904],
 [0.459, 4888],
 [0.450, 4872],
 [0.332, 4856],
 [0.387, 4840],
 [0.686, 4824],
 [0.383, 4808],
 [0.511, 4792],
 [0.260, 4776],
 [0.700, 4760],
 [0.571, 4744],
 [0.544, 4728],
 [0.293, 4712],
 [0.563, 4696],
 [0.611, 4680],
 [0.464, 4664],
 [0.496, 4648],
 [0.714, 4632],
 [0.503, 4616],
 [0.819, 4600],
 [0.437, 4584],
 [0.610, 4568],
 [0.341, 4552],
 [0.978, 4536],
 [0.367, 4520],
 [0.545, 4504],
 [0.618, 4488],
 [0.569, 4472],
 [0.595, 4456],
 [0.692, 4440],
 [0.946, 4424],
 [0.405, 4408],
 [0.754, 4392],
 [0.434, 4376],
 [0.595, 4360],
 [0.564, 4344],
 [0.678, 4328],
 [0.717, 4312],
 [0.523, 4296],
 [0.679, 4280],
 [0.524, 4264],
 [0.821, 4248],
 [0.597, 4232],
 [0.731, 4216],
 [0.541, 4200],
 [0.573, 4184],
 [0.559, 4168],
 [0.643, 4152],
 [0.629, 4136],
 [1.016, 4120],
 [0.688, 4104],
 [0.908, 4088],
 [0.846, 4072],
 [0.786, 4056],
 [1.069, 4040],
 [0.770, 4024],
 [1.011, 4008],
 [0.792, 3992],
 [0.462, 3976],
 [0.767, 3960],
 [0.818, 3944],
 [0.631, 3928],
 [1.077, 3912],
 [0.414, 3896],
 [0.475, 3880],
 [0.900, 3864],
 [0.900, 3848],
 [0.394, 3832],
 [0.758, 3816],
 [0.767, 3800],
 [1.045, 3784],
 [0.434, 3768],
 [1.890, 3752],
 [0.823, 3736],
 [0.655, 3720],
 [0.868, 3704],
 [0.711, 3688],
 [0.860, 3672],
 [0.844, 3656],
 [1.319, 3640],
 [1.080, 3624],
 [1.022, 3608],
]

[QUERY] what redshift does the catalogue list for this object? 0.92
